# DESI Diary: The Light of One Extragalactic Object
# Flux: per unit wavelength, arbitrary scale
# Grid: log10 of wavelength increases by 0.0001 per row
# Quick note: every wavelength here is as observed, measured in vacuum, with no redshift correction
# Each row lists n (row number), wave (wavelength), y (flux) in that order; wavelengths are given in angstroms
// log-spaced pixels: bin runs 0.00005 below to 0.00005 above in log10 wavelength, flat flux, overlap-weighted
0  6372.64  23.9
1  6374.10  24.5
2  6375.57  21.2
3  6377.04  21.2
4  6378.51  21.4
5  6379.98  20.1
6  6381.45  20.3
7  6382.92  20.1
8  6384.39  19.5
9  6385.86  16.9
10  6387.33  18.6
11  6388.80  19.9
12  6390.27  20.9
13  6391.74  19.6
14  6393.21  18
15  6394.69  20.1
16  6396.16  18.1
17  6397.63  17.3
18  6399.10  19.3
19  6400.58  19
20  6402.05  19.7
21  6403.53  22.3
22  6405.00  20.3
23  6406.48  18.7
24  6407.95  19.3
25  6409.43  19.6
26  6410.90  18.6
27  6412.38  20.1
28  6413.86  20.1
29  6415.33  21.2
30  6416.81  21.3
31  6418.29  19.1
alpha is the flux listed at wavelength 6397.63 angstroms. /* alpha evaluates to 17.3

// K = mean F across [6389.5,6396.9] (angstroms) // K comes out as 19.3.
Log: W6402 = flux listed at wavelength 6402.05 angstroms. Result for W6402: 19.7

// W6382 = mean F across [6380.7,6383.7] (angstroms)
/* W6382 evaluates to 20.2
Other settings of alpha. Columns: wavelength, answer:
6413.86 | 20.1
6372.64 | 23.9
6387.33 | 18.6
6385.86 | 16.9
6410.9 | 18.6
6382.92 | 20.1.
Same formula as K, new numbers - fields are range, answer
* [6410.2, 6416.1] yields 20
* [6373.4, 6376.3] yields 22.8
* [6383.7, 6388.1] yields 18.3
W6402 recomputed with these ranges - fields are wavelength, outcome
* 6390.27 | 20.9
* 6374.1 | 24.5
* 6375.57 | 21.2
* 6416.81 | 21.3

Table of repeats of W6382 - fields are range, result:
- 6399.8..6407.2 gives 20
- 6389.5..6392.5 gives 20.3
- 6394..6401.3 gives 18.8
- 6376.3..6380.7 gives 20.9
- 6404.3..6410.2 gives 19.5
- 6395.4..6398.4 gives 17.8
